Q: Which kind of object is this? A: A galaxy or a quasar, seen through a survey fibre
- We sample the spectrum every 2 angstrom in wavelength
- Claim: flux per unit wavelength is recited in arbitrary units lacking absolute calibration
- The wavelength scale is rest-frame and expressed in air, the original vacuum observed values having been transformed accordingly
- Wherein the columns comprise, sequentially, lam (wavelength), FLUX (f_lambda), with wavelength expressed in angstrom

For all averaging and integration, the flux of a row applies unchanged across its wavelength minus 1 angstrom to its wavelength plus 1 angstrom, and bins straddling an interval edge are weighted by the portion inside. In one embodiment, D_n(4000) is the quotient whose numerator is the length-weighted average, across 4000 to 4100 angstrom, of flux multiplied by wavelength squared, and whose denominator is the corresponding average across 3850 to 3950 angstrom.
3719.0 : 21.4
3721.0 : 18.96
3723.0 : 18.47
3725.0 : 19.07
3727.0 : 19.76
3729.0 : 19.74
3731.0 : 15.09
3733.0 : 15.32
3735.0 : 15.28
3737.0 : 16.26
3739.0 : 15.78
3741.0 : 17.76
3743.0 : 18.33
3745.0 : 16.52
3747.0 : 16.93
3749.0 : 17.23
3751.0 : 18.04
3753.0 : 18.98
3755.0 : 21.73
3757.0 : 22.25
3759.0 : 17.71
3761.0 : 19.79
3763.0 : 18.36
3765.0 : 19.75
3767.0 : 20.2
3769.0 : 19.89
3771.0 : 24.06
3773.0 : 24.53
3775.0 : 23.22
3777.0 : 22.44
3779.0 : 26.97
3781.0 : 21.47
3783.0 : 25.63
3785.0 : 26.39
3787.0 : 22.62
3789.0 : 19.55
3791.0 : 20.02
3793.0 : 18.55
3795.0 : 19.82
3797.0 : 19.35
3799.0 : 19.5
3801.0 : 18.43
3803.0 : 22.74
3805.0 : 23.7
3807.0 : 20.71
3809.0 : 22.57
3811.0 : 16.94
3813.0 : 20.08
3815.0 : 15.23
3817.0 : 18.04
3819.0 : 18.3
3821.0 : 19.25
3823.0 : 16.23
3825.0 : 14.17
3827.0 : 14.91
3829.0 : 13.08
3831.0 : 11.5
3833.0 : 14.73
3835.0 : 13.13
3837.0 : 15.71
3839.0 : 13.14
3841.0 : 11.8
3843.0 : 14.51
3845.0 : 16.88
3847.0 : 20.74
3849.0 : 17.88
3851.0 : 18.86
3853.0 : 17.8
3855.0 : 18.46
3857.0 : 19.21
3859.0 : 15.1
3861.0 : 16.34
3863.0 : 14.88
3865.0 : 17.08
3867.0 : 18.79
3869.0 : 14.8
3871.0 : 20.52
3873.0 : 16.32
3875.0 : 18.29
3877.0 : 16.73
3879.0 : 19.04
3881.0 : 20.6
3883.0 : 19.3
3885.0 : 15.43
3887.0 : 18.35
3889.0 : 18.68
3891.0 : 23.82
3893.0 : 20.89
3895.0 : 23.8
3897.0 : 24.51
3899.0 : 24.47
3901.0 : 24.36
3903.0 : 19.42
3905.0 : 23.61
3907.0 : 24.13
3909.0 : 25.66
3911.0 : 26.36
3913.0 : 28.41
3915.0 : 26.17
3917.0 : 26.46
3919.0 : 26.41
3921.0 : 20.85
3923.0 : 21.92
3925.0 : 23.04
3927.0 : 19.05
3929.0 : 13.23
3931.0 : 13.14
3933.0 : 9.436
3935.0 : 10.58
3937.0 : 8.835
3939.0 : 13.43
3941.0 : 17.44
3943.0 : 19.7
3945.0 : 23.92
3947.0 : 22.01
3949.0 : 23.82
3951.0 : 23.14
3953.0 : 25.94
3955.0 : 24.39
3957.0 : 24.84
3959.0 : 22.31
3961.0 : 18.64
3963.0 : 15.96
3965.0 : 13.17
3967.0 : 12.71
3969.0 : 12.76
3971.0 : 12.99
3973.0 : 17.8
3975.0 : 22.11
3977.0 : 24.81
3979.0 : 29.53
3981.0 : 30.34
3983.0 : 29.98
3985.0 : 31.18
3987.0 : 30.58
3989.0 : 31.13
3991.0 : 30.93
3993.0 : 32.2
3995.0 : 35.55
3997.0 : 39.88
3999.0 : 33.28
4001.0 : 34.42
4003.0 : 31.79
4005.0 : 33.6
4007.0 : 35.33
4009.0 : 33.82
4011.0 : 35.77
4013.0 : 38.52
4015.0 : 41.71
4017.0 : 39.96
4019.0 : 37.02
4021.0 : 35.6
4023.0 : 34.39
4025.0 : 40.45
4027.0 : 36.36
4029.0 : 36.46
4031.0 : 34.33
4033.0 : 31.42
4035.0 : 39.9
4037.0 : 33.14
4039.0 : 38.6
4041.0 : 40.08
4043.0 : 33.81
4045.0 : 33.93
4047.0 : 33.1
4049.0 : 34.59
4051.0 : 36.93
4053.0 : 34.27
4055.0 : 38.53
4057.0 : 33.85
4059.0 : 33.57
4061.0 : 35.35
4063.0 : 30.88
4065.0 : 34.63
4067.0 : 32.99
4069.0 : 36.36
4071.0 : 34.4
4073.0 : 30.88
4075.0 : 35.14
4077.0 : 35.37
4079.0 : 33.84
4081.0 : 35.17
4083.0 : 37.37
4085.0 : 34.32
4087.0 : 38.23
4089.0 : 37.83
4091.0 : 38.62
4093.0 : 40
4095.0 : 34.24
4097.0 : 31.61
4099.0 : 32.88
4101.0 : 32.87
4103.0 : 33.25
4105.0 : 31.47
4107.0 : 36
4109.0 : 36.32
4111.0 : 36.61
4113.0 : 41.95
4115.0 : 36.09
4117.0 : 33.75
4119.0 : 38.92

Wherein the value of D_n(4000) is 1.95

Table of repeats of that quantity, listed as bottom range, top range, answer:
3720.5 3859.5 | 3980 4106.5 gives 2.13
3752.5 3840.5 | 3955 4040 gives 1.74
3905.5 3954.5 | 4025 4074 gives 1.81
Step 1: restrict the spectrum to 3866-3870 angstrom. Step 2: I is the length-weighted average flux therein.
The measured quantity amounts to 16.8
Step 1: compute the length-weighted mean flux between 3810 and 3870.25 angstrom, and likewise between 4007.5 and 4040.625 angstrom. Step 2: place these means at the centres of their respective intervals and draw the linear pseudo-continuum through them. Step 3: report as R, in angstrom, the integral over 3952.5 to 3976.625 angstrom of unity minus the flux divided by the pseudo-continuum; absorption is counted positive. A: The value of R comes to 9.1 angstrom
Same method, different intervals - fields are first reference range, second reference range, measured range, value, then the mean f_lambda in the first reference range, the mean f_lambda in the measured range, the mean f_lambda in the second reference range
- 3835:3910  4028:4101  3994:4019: -4.9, 18.8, 36.2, 35.2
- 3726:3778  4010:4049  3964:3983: 7.4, 19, 20.1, 36.5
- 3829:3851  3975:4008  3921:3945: 8.8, 15.1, 16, 31.9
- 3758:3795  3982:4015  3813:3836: 8.3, 21.7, 15.5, 33.9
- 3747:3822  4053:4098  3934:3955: 7.0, 20.6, 19.1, 35.1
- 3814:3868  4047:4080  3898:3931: -1.4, 16.1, 23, 34.4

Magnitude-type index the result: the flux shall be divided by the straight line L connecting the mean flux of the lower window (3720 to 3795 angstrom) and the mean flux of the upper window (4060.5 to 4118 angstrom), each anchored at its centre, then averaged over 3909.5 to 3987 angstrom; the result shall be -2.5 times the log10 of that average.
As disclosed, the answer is 0.34 mag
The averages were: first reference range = 19.8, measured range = 20.9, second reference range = 35.1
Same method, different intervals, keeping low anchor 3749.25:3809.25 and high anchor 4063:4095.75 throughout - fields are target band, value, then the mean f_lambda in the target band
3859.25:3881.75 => 0.41 mag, 17.5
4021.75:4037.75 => -0.09 mag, 35.8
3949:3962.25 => 0.27 mag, 23.1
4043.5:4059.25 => -0.02 mag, 34.9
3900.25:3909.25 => 0.17 mag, 23.2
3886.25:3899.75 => 0.20 mag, 22.1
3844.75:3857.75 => 0.30 mag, 18.6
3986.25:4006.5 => -0.06 mag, 33.4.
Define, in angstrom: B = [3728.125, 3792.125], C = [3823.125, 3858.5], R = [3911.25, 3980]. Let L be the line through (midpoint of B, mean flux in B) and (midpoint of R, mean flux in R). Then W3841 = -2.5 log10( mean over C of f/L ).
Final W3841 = 0.26 mag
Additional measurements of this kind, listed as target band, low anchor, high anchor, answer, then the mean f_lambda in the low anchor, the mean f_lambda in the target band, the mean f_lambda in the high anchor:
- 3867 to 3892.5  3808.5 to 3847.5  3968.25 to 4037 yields 0.123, 15.9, 18.5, 32.3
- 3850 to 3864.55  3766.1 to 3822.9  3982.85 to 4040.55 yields 0.408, 21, 17.2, 35.2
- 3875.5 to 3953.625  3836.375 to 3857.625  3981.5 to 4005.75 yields 0.158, 16.8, 20.6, 32.8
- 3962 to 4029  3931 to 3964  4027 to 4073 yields -0.130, 18.8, 30.3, 35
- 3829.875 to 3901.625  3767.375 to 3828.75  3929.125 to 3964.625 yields 0.091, 20.4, 17.9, 18.4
